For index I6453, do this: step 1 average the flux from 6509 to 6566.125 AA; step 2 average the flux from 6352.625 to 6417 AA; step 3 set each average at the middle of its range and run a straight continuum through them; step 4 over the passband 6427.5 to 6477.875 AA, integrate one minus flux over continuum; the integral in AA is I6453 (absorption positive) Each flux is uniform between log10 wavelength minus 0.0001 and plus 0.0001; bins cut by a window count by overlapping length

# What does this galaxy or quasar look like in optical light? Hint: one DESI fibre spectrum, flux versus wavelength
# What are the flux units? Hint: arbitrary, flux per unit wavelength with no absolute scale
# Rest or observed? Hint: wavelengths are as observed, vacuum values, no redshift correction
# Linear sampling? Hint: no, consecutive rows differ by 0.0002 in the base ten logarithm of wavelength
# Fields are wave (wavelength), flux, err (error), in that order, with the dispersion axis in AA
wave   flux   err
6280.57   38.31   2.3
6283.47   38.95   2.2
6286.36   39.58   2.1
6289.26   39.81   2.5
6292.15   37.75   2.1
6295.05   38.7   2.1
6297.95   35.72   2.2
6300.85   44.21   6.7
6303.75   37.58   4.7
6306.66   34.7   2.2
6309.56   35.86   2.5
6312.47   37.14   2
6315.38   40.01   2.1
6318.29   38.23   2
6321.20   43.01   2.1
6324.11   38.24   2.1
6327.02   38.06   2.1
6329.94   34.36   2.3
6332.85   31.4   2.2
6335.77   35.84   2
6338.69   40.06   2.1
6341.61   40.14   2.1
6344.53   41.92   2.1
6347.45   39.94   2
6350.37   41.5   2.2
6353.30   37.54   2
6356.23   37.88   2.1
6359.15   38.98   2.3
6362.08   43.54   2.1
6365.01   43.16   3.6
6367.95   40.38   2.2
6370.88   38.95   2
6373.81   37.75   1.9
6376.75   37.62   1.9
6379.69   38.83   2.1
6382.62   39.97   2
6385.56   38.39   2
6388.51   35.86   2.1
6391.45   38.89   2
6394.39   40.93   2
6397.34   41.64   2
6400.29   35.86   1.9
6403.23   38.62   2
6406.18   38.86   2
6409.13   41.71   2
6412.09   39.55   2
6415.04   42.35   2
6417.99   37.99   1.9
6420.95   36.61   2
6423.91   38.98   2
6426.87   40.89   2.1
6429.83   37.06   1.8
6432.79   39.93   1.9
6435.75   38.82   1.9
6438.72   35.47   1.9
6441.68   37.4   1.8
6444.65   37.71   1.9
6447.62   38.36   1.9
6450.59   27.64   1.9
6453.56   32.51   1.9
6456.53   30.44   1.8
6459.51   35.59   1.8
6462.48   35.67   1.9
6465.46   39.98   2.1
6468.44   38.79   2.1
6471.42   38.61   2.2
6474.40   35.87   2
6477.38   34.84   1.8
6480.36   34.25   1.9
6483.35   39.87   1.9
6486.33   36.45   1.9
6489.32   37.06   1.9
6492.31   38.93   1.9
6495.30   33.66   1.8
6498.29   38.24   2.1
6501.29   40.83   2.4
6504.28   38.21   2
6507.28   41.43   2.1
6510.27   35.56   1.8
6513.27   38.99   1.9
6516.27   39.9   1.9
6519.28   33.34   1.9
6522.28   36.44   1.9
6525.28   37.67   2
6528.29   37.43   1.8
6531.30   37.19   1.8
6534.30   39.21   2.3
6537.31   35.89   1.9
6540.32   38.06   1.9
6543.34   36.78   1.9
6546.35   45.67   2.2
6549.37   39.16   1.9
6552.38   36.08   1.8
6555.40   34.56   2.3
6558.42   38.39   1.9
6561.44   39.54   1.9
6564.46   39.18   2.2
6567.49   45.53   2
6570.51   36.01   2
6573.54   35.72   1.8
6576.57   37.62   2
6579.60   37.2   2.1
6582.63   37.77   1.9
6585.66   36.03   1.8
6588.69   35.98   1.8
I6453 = 3.22 AA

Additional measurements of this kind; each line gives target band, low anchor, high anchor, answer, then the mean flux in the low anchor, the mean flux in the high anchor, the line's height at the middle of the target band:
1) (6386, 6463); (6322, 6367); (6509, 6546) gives 1.5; 38.9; 37.5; 38.3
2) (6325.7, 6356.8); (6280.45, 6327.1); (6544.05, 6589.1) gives 0.4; 38.6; 38.3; 38.6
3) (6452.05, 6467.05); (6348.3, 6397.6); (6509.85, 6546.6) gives 1.4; 39.5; 37.7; 38.5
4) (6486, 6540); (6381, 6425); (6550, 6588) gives 0.9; 39.1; 37.8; 38.2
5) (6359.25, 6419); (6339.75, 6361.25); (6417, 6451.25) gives -1.3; 39.8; 37.4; 38.7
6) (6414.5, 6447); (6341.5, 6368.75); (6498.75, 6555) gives 0.9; 40.5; 38.1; 39.5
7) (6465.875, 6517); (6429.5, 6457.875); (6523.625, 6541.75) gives -1.6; 35.5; 37.6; 36.6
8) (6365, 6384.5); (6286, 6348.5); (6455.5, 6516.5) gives -0.7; 38.3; 37.3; 37.9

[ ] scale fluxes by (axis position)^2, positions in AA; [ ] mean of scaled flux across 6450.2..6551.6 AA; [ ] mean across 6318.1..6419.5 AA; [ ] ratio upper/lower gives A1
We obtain 0.99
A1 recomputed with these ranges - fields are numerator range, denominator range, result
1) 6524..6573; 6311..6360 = 1.07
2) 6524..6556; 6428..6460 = 1.10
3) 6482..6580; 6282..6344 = 1.07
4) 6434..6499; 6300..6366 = 0.97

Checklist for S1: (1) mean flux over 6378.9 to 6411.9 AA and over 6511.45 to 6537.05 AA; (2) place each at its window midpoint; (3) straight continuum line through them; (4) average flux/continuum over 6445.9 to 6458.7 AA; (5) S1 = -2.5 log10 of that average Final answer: 0.179 mag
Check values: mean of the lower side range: 39.1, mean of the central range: 32.5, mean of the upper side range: 37.4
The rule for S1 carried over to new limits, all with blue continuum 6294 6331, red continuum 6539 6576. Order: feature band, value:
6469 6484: 0.054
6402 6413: -0.037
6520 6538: 0.041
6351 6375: -0.044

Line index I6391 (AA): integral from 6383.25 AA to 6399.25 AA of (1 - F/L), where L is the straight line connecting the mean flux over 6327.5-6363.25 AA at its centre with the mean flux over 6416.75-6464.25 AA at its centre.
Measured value -0.7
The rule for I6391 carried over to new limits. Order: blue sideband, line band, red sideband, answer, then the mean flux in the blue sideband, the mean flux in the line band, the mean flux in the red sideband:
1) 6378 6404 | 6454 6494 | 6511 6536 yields 1.5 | 38.8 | 36.5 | 37.4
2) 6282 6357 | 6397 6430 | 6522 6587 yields -0.8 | 38.4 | 39.2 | 38.1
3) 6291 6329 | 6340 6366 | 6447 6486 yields -2.0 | 38.3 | 40.5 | 35.5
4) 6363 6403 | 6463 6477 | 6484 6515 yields 0.2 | 39.1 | 37.8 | 38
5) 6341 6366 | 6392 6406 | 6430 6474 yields -0.2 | 40.5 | 39.2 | 36.2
